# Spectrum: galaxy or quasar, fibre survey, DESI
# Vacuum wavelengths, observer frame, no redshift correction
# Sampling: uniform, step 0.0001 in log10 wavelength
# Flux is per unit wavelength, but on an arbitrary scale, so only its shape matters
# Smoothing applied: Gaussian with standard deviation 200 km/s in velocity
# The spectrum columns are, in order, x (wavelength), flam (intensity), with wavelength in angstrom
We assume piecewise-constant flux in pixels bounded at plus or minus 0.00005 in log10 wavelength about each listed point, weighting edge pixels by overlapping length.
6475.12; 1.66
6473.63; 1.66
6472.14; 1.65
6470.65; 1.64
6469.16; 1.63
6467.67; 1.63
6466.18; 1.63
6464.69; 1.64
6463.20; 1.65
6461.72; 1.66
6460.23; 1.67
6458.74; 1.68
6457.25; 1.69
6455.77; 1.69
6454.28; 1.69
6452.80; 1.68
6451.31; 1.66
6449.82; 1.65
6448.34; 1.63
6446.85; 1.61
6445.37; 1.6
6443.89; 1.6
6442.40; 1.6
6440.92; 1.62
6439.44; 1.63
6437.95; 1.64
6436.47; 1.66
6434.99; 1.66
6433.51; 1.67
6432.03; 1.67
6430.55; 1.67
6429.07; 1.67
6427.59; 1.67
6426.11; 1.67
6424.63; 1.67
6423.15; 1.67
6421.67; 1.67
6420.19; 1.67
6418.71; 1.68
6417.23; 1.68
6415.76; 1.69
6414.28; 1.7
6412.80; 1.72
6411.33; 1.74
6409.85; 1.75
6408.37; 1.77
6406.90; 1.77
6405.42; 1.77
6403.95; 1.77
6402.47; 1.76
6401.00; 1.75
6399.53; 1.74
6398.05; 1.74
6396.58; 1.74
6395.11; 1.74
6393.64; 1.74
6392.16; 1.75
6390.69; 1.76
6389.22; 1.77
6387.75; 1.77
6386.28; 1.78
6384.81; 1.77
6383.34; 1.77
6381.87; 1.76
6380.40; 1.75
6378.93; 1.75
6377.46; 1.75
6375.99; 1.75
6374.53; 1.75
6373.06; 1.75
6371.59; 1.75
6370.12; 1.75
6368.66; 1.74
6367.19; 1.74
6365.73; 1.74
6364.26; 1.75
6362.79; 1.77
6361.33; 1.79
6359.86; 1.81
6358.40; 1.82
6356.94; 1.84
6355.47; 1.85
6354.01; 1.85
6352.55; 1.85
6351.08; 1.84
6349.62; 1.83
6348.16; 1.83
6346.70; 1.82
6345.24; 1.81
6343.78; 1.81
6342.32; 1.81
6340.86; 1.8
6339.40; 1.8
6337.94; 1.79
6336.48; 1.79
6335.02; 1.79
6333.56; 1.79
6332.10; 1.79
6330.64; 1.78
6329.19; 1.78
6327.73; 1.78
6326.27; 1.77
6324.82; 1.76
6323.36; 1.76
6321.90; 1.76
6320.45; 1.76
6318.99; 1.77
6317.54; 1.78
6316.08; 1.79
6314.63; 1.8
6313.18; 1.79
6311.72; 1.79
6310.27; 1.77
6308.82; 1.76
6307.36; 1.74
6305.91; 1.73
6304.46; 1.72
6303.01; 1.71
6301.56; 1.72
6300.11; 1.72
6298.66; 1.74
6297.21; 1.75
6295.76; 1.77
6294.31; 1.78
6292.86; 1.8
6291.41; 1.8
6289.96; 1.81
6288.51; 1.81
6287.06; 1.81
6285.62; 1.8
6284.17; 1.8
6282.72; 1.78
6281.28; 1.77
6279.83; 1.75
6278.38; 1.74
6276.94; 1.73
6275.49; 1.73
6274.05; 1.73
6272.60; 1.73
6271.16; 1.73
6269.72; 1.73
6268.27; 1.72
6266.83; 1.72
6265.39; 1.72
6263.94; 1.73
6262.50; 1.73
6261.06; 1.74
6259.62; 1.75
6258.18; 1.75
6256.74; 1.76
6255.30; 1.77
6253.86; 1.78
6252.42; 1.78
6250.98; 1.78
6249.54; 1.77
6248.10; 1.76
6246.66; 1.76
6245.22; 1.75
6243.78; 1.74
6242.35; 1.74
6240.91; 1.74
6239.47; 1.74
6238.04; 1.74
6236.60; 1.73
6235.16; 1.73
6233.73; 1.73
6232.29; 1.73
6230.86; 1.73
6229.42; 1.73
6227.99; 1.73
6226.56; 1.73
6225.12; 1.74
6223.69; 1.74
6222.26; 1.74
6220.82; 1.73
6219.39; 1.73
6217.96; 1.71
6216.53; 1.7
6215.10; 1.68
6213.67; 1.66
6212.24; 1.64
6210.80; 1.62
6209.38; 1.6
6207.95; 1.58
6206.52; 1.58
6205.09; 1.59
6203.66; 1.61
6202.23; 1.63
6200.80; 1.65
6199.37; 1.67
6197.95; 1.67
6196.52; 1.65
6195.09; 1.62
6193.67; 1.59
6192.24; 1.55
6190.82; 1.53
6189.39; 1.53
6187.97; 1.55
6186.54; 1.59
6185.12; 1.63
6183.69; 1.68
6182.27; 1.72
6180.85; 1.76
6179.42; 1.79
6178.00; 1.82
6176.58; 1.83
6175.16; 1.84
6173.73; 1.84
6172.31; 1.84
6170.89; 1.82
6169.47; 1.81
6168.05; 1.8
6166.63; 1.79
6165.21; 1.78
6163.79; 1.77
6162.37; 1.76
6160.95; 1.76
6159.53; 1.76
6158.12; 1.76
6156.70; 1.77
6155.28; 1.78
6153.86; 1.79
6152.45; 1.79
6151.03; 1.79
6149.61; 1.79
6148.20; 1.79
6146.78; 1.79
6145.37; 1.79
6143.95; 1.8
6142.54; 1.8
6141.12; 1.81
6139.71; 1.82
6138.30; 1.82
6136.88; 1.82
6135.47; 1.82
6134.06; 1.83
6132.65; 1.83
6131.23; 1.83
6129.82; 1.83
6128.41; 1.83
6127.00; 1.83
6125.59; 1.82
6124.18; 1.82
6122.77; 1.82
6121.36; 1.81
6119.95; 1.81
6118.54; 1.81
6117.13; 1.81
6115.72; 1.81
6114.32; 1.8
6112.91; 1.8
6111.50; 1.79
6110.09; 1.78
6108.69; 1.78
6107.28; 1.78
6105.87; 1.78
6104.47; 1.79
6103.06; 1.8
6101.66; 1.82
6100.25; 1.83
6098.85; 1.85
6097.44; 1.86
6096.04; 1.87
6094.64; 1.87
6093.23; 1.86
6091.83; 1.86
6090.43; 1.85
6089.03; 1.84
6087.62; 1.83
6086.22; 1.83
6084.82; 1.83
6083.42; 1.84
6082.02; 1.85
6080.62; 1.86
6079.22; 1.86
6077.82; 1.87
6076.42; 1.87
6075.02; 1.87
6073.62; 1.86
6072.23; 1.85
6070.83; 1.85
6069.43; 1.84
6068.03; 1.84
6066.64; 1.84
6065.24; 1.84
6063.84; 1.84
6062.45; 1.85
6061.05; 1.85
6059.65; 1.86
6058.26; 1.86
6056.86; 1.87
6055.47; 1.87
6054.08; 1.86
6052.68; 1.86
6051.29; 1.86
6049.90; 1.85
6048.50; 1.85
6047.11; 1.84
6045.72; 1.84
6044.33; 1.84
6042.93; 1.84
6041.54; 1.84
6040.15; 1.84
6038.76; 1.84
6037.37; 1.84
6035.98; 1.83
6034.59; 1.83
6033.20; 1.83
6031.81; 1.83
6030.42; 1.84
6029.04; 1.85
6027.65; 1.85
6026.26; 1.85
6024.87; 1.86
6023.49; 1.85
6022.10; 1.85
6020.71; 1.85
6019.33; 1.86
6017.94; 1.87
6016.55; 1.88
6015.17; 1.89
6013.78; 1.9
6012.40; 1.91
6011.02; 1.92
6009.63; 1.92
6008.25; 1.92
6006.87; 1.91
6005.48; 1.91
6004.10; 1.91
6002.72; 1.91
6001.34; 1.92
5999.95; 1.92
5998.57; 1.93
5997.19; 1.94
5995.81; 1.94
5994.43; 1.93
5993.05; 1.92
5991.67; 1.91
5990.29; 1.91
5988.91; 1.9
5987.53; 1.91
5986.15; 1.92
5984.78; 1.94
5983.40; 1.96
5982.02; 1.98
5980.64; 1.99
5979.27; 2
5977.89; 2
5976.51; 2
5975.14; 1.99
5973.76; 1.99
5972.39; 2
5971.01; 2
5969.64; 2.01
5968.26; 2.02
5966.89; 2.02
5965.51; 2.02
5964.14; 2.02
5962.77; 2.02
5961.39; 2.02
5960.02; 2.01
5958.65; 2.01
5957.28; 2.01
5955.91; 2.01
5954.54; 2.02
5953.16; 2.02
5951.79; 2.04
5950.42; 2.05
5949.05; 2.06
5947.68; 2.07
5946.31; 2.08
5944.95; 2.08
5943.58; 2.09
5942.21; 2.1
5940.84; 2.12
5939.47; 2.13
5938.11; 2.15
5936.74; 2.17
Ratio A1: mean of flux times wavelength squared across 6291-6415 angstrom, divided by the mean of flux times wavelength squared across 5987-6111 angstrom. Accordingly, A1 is 1.05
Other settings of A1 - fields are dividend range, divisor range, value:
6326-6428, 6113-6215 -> 1.08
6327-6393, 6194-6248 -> 1.10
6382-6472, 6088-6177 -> 1.03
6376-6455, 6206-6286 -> 1.04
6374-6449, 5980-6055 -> 1.03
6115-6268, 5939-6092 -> 0.96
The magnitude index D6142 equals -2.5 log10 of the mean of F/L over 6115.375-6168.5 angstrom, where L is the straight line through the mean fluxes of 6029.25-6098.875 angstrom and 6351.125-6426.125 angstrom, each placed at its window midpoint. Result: 0.01 mag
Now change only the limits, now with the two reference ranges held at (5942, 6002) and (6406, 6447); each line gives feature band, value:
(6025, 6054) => 0.058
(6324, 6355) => -0.043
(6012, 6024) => 0.050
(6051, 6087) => 0.041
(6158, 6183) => 0.036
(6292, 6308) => 0.011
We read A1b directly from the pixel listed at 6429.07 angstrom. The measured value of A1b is 1.67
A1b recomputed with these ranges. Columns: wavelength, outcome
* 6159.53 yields 1.76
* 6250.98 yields 1.78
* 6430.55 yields 1.67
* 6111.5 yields 1.79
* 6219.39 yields 1.73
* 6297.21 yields 1.75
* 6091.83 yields 1.86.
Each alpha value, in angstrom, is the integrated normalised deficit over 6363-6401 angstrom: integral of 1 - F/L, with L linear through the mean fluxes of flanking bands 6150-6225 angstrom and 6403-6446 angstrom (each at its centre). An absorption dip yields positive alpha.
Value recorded -1.5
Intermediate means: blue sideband 1.7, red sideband 1.68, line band 1.75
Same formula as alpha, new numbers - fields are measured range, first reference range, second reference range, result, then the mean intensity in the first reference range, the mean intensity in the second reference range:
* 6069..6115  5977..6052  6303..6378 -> 0.7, 1.89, 1.78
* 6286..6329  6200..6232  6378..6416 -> -1.3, 1.68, 1.75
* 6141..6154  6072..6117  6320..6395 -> 0.2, 1.83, 1.78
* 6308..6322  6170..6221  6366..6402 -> -0.4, 1.67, 1.75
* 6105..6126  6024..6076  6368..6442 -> 0.3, 1.85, 1.72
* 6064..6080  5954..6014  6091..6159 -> 0.1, 1.96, 1.81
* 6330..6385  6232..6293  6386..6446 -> -2.1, 1.75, 1.7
